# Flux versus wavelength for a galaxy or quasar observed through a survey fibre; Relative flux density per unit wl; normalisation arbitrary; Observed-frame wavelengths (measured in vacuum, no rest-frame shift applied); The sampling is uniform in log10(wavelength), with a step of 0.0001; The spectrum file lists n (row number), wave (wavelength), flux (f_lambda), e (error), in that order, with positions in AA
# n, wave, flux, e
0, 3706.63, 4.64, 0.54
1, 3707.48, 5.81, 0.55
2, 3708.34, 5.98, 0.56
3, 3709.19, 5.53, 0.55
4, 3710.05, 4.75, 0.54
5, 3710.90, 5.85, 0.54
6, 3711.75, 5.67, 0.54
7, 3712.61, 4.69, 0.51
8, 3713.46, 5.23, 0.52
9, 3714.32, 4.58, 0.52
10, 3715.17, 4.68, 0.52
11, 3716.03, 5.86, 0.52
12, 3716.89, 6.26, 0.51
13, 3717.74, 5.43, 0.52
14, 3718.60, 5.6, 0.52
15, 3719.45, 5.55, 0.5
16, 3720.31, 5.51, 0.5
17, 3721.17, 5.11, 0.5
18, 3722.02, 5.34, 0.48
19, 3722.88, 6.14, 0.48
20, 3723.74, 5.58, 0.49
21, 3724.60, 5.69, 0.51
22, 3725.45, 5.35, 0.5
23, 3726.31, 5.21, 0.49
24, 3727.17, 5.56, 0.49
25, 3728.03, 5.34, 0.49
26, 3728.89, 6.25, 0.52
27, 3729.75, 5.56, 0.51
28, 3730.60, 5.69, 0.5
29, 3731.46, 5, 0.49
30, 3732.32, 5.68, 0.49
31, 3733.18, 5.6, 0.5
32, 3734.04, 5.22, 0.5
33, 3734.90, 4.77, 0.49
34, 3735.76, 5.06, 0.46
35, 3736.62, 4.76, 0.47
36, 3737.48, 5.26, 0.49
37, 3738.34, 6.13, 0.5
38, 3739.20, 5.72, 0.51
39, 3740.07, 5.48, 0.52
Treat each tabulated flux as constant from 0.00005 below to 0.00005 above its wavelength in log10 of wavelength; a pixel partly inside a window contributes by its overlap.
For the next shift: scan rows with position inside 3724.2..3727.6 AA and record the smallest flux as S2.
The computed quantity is 5.21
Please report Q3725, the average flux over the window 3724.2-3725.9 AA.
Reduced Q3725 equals 5.53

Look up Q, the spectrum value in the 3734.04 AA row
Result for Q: 5.22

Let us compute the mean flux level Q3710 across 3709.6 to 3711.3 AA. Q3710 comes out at 5.29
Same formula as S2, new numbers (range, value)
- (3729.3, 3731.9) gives 5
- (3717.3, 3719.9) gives 5.43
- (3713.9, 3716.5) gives 4.58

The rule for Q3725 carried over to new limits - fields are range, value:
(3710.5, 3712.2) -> 5.75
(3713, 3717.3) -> 5.31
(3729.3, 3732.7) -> 5.49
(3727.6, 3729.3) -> 5.78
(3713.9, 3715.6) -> 4.64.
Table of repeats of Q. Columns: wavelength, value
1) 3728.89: 6.25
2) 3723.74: 5.58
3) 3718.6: 5.6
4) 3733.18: 5.6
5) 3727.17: 5.56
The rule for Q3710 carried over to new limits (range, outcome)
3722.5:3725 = 5.79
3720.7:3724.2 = 5.54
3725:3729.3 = 5.54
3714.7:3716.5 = 5.26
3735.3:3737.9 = 5.02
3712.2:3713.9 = 4.96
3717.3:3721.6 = 5.45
